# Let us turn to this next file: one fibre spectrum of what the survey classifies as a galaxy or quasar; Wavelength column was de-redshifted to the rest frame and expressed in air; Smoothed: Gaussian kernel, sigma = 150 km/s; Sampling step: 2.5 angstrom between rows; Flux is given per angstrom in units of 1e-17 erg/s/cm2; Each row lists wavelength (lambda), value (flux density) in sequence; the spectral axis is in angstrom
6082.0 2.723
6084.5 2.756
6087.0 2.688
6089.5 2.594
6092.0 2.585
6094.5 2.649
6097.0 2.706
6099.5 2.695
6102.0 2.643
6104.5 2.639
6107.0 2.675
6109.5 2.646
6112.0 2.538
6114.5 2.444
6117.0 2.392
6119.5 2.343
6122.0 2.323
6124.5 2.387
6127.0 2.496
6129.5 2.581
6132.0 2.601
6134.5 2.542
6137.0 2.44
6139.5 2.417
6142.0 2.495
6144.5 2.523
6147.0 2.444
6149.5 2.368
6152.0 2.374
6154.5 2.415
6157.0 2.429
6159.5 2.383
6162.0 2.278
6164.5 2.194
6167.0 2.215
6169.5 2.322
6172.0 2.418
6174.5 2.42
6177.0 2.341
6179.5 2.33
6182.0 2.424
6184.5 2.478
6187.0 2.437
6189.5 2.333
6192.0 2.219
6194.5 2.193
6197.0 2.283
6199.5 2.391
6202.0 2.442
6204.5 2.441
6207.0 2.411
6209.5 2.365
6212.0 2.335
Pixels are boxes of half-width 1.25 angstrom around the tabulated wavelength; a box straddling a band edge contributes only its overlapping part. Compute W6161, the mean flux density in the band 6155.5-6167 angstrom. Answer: 2.31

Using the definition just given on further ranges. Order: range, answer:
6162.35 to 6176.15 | 2.31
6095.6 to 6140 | 2.53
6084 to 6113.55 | 2.65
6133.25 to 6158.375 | 2.44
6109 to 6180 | 2.42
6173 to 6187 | 2.4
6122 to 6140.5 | 2.48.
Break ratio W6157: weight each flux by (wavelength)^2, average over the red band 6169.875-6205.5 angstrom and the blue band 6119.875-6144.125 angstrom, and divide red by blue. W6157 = 0.97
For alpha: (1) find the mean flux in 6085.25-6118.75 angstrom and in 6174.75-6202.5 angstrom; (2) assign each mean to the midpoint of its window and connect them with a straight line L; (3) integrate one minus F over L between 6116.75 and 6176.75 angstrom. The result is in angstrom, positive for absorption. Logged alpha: 1.62 angstrom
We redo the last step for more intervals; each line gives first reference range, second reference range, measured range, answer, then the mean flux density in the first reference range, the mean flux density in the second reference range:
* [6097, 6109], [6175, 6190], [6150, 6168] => 1.1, 2.67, 2.39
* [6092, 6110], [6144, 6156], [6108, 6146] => 0.8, 2.66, 2.42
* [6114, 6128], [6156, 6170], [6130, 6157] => -1.4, 2.39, 2.3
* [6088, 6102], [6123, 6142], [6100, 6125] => 0.6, 2.65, 2.49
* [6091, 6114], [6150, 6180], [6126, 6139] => -0.2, 2.64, 2.34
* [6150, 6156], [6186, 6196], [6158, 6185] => 0.0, 2.39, 2.29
